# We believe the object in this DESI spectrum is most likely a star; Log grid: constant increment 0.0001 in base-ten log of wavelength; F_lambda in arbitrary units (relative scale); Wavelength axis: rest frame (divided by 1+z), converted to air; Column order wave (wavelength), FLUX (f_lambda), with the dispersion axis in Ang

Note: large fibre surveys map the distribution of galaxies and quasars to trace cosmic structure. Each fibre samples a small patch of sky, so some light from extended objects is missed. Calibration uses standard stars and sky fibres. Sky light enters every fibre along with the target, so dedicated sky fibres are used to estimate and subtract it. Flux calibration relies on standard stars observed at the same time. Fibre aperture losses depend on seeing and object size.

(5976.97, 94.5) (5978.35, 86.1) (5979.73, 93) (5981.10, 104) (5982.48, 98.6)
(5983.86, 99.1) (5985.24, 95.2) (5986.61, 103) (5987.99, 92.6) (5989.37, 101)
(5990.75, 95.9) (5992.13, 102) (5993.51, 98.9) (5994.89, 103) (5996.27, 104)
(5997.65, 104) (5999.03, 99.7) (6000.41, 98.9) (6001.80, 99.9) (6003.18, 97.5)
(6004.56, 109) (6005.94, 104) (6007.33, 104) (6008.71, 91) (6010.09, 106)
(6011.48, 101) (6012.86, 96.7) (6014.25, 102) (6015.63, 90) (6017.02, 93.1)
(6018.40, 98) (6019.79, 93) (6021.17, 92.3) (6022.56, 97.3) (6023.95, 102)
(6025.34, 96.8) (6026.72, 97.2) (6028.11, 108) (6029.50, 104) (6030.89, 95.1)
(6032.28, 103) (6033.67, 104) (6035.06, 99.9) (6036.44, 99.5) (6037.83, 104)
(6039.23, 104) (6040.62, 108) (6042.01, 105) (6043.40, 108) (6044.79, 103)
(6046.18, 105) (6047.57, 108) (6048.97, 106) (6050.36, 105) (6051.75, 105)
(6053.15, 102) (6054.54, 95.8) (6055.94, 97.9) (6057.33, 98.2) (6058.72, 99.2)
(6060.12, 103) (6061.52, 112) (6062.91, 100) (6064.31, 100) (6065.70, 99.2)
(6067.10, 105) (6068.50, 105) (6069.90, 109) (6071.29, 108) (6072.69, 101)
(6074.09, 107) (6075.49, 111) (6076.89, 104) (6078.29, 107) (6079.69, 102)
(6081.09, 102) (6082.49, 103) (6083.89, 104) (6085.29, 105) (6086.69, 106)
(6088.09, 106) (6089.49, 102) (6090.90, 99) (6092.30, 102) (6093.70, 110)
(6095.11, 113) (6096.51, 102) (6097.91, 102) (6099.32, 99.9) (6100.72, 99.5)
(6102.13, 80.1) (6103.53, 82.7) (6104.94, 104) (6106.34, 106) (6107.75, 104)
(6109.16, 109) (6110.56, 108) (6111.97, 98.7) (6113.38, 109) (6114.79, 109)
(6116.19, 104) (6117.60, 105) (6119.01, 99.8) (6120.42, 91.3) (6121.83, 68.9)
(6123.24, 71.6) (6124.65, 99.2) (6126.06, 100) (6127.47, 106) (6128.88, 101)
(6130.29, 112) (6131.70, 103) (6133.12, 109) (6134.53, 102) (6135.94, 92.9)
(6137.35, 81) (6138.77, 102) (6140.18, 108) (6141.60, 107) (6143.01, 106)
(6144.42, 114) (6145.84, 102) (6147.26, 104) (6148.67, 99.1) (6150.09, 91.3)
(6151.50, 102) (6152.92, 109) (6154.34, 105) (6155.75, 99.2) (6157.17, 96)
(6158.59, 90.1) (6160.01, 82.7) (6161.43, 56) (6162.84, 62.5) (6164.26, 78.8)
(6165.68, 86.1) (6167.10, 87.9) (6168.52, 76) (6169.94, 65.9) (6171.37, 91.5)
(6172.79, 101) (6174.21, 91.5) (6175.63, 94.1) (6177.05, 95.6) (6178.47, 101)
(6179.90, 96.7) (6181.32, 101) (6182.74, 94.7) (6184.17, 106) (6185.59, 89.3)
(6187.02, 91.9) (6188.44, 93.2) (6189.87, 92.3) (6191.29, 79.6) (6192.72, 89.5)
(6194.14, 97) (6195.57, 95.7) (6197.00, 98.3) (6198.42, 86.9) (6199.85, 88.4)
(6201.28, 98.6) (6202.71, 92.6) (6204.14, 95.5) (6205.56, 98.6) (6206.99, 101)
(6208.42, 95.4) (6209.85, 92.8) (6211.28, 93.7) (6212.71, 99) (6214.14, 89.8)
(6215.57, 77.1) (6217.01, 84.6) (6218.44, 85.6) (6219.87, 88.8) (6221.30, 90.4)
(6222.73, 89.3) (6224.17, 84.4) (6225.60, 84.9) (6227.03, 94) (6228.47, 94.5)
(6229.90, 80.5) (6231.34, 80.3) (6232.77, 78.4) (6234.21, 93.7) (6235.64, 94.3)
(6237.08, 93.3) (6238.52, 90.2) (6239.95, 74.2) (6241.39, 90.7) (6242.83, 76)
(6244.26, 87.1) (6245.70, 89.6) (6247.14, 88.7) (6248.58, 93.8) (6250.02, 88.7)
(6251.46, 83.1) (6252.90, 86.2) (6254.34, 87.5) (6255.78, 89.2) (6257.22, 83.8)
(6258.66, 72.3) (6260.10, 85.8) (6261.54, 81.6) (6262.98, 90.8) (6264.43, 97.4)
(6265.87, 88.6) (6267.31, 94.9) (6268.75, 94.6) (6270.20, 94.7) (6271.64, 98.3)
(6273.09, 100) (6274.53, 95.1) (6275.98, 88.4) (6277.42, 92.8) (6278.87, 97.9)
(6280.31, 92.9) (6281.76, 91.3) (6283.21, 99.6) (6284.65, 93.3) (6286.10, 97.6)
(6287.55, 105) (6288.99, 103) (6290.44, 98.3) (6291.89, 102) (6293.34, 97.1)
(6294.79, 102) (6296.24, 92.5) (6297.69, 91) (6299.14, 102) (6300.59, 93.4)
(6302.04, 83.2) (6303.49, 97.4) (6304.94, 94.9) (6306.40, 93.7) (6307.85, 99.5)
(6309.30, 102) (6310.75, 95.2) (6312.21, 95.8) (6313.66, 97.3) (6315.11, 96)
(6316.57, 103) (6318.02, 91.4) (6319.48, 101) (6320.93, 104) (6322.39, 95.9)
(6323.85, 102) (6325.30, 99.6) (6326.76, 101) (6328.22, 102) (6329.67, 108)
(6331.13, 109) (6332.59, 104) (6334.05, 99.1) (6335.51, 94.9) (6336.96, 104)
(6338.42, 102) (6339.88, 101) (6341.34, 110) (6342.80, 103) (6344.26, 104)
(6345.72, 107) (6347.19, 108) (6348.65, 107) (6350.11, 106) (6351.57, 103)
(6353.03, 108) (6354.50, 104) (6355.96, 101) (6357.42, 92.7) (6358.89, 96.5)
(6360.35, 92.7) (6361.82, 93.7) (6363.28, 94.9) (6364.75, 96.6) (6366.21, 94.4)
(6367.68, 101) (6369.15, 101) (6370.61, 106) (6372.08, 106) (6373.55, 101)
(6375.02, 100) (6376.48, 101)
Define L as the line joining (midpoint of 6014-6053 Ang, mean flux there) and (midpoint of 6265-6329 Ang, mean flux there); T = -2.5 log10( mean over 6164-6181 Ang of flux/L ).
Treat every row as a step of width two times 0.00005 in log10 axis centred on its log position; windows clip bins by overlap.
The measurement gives 0.11 mag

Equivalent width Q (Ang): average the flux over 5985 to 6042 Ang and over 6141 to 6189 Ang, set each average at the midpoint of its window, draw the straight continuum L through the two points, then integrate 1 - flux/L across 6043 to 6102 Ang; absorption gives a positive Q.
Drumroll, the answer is -3.8 Ang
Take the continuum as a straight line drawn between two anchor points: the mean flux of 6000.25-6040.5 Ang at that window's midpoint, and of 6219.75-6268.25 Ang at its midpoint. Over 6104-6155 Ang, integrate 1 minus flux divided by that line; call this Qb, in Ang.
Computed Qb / -4.0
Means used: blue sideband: 99.8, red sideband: 87.3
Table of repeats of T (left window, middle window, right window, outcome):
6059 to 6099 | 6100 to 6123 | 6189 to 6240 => 0.03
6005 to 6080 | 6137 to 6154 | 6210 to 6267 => -0.09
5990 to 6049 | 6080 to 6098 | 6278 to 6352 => -0.04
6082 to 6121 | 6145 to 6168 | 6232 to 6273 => 0.08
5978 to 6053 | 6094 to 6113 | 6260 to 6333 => -0.02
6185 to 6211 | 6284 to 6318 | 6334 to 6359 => 0.03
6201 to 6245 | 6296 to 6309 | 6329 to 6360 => 0.04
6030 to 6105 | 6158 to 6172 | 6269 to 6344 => 0.29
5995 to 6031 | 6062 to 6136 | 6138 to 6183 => -0.06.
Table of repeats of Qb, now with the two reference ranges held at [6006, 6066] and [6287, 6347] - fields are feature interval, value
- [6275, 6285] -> 0.6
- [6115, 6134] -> 0.5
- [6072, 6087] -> -0.6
